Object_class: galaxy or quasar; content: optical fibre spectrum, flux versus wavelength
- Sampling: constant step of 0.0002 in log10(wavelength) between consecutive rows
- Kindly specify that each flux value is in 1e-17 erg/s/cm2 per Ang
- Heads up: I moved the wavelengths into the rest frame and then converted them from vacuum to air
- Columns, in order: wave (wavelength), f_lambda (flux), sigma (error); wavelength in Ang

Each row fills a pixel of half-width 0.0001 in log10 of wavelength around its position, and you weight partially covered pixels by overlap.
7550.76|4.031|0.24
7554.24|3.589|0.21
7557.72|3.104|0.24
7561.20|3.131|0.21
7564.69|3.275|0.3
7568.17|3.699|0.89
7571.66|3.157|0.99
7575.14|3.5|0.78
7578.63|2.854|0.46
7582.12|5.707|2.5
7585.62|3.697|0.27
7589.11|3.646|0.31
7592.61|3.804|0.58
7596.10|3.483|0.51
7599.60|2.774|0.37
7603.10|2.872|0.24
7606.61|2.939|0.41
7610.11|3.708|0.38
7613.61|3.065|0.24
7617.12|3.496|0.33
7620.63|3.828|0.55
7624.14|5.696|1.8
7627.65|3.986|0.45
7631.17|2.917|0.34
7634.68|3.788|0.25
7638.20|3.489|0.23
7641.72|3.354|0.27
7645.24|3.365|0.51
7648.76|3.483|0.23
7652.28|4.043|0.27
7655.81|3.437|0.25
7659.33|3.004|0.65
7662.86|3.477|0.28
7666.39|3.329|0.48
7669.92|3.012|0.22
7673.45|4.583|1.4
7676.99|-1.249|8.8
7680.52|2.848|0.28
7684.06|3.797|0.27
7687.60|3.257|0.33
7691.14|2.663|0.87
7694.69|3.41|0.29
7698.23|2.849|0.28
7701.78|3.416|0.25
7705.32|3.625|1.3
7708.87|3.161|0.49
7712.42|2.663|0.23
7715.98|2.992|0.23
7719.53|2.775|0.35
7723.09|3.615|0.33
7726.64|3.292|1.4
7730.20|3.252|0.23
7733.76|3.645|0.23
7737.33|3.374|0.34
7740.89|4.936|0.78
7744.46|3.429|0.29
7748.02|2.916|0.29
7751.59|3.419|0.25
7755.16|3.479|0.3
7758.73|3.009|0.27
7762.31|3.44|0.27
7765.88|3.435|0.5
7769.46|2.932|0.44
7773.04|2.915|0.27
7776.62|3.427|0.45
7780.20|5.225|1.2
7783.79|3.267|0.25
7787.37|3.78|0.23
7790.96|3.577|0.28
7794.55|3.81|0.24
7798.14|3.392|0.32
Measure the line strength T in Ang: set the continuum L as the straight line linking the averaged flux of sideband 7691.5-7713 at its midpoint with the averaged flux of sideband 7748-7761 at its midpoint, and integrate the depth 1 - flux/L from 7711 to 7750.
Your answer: -1.7 Ang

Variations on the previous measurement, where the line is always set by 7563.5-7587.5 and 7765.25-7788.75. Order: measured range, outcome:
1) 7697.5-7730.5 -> 4.1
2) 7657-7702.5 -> 8.6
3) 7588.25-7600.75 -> 0.9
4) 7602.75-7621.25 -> 1.8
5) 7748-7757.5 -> 0.7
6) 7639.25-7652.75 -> 0.6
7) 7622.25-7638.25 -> -1.5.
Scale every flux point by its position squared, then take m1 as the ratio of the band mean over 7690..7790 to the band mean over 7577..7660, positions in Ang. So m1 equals 1.0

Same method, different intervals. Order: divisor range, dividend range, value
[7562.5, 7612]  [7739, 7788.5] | 1.06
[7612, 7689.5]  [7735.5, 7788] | 1.08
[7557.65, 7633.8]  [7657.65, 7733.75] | 0.88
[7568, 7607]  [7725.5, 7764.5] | 1.03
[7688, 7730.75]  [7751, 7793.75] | 1.13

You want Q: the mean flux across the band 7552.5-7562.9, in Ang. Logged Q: 3.28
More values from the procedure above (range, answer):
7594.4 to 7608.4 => 3.02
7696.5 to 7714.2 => 3.14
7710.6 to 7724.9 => 3.01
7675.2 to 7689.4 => 2.17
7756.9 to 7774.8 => 3.15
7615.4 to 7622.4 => 3.67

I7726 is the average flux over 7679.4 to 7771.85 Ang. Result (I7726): 3.29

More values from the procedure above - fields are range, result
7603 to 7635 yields 3.66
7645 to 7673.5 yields 3.47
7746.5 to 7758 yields 3.26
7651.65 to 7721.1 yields 3.04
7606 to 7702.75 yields 3.32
